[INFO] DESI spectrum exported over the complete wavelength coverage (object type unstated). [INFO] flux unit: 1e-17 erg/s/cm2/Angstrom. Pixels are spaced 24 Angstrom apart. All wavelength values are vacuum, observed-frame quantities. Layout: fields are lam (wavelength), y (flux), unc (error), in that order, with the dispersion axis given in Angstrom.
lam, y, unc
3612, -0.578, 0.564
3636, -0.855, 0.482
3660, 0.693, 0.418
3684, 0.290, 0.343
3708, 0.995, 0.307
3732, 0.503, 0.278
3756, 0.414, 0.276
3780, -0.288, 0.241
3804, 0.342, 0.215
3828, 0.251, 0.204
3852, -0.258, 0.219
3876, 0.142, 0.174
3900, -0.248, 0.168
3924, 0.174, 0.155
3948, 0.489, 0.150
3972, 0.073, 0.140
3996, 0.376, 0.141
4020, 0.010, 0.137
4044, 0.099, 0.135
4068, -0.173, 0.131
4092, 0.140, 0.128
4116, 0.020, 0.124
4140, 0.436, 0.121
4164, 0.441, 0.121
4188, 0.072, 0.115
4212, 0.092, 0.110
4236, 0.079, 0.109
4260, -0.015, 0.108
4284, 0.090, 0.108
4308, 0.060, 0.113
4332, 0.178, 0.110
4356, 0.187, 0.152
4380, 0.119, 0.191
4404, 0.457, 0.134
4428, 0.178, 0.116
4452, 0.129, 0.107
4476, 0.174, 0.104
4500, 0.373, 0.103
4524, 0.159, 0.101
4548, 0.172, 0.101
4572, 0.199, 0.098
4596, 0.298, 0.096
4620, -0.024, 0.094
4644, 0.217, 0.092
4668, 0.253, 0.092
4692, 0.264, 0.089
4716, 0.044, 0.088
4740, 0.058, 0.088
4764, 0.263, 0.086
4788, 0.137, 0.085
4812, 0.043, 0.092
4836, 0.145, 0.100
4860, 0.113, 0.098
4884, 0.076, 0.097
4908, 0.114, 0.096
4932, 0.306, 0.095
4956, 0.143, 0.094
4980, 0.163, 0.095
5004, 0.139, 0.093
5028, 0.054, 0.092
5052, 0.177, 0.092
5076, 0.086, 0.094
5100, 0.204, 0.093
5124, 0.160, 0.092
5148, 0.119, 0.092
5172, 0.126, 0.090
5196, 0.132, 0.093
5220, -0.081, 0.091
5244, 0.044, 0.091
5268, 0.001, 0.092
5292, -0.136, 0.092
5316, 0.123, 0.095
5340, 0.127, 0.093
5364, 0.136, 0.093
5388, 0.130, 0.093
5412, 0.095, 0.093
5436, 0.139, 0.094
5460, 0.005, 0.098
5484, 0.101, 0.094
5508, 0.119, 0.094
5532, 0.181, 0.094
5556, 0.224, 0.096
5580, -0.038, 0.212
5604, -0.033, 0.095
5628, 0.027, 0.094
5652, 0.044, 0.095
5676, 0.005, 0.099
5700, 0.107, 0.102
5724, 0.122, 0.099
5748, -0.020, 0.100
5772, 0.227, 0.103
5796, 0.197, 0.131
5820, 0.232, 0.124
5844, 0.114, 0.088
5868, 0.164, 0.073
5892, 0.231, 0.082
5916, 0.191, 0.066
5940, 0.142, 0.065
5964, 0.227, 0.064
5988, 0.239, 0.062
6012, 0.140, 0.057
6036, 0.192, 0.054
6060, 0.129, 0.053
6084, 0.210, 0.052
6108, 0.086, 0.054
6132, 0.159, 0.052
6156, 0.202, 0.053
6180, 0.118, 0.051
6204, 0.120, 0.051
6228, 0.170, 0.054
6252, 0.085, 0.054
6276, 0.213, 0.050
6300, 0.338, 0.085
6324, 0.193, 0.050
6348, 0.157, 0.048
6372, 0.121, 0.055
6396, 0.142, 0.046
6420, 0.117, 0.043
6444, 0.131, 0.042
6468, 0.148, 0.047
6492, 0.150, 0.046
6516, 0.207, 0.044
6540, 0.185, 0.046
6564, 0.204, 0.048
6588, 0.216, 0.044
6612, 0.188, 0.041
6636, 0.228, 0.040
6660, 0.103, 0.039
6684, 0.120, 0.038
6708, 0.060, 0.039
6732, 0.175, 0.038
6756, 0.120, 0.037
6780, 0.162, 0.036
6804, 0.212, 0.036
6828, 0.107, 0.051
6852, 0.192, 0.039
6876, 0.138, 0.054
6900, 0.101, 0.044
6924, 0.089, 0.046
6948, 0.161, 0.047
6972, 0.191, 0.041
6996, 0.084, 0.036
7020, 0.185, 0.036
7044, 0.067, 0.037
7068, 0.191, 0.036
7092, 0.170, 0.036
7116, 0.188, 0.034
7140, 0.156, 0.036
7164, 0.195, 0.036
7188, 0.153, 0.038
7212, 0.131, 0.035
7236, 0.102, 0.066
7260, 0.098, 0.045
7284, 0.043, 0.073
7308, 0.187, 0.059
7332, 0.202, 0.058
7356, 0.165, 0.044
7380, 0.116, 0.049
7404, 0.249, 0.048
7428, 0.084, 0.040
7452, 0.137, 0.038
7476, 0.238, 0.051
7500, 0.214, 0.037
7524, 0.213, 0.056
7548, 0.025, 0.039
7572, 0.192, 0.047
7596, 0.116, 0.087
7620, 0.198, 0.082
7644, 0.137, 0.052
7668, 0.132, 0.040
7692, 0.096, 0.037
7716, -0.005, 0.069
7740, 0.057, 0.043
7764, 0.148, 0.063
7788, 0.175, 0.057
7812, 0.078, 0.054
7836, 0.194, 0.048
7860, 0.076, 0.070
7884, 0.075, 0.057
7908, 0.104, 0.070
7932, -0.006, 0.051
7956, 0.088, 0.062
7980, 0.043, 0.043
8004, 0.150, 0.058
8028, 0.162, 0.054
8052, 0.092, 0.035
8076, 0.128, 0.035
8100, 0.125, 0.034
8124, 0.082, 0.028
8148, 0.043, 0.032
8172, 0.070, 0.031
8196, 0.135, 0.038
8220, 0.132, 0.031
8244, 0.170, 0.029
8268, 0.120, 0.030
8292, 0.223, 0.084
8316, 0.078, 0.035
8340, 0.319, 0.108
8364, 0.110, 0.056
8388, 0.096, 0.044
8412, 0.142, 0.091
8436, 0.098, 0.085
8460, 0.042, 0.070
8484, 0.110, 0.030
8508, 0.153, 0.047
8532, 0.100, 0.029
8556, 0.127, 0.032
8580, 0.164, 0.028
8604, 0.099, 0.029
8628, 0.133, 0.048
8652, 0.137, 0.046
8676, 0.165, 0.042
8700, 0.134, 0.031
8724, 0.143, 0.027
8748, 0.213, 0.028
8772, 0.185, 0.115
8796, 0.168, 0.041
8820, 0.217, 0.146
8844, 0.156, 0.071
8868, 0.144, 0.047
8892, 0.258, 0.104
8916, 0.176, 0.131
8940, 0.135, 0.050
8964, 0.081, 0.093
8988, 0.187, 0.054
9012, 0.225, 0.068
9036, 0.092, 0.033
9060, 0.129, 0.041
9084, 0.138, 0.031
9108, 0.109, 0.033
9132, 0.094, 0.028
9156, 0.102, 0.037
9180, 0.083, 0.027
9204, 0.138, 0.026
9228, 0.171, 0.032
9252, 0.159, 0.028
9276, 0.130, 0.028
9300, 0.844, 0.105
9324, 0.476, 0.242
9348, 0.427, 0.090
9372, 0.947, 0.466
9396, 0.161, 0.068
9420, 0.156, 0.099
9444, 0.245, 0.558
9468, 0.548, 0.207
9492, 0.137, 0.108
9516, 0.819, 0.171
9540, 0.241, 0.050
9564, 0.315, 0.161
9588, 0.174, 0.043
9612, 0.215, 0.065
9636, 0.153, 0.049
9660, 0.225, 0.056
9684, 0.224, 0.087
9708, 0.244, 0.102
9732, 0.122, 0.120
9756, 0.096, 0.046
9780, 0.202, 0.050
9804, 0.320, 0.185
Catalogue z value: 1.50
